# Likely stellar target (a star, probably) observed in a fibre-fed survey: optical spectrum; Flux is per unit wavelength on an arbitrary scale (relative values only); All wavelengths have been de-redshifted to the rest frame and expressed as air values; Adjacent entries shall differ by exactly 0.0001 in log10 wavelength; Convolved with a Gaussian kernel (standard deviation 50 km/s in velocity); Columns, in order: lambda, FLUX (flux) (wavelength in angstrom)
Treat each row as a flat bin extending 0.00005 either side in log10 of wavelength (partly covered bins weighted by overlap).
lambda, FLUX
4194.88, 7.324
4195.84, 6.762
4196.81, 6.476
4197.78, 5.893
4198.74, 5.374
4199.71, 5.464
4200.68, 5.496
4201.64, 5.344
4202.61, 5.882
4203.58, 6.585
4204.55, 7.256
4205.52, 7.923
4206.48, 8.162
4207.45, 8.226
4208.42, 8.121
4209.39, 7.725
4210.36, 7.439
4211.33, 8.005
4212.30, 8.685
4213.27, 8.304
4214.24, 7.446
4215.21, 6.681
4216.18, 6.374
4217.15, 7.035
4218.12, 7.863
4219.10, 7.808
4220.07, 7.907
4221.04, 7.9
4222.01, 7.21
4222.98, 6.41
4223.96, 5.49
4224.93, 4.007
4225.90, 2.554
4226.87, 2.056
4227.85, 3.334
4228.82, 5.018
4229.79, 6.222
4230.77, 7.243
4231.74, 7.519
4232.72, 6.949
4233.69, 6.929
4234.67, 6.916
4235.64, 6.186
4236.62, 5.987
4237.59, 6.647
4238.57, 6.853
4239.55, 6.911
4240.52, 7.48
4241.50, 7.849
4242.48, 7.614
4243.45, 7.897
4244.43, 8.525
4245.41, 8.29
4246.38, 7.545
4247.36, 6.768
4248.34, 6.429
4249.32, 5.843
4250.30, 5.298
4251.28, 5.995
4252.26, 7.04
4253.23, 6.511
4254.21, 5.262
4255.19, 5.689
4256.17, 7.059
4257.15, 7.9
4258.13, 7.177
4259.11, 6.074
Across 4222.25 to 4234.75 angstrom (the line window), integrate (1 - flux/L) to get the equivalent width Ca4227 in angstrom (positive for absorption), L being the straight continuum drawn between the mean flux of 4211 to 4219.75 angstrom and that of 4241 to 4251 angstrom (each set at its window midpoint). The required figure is 3.3 angstrom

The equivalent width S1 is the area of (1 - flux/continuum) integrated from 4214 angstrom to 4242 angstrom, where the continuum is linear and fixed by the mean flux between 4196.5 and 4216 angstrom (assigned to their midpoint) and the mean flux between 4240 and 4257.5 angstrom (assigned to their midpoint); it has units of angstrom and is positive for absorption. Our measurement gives 2.5 angstrom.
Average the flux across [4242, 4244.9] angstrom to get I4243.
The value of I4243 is 8.02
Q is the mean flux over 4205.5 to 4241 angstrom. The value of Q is 6.73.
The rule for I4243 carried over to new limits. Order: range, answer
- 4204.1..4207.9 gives 7.91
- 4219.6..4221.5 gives 7.91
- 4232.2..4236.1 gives 6.75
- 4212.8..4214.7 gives 7.88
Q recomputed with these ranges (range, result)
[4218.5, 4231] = 5.61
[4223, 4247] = 6.34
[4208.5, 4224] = 7.46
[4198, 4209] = 6.7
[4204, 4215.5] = 7.84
